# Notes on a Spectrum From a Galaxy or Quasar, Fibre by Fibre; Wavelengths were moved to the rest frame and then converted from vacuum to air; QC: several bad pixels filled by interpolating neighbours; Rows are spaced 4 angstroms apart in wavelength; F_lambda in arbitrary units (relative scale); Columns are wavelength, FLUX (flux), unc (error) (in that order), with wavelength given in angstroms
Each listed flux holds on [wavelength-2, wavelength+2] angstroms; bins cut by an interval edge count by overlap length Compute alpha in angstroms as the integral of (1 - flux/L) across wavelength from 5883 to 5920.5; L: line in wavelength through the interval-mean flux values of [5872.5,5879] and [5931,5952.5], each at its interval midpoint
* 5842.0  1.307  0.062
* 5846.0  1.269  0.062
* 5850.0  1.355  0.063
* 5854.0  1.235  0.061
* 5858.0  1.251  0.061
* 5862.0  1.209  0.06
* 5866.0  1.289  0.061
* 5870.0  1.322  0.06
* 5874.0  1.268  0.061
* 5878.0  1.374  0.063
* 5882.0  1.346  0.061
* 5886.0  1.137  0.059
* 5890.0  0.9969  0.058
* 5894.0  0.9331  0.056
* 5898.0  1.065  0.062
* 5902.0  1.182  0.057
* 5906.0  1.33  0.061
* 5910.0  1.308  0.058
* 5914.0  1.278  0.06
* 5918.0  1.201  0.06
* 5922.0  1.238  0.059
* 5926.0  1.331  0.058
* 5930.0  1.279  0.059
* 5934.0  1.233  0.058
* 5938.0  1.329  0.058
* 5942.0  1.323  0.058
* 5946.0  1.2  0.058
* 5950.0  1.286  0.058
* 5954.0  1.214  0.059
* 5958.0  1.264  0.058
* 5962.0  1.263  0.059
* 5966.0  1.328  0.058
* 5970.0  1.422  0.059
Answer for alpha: 3.9 angstroms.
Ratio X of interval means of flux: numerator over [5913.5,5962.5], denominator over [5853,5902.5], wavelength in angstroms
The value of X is 1.1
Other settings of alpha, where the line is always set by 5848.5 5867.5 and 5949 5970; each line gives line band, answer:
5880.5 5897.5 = 2.4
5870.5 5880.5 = -0.4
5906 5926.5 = 0.1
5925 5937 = 0.0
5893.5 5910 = 1.4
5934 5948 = 0.0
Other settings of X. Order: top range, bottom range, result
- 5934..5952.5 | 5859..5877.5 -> 1.00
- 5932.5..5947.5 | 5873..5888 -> 0.99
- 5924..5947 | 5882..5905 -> 1.17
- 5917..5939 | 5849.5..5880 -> 0.99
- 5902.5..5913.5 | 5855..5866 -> 1.04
